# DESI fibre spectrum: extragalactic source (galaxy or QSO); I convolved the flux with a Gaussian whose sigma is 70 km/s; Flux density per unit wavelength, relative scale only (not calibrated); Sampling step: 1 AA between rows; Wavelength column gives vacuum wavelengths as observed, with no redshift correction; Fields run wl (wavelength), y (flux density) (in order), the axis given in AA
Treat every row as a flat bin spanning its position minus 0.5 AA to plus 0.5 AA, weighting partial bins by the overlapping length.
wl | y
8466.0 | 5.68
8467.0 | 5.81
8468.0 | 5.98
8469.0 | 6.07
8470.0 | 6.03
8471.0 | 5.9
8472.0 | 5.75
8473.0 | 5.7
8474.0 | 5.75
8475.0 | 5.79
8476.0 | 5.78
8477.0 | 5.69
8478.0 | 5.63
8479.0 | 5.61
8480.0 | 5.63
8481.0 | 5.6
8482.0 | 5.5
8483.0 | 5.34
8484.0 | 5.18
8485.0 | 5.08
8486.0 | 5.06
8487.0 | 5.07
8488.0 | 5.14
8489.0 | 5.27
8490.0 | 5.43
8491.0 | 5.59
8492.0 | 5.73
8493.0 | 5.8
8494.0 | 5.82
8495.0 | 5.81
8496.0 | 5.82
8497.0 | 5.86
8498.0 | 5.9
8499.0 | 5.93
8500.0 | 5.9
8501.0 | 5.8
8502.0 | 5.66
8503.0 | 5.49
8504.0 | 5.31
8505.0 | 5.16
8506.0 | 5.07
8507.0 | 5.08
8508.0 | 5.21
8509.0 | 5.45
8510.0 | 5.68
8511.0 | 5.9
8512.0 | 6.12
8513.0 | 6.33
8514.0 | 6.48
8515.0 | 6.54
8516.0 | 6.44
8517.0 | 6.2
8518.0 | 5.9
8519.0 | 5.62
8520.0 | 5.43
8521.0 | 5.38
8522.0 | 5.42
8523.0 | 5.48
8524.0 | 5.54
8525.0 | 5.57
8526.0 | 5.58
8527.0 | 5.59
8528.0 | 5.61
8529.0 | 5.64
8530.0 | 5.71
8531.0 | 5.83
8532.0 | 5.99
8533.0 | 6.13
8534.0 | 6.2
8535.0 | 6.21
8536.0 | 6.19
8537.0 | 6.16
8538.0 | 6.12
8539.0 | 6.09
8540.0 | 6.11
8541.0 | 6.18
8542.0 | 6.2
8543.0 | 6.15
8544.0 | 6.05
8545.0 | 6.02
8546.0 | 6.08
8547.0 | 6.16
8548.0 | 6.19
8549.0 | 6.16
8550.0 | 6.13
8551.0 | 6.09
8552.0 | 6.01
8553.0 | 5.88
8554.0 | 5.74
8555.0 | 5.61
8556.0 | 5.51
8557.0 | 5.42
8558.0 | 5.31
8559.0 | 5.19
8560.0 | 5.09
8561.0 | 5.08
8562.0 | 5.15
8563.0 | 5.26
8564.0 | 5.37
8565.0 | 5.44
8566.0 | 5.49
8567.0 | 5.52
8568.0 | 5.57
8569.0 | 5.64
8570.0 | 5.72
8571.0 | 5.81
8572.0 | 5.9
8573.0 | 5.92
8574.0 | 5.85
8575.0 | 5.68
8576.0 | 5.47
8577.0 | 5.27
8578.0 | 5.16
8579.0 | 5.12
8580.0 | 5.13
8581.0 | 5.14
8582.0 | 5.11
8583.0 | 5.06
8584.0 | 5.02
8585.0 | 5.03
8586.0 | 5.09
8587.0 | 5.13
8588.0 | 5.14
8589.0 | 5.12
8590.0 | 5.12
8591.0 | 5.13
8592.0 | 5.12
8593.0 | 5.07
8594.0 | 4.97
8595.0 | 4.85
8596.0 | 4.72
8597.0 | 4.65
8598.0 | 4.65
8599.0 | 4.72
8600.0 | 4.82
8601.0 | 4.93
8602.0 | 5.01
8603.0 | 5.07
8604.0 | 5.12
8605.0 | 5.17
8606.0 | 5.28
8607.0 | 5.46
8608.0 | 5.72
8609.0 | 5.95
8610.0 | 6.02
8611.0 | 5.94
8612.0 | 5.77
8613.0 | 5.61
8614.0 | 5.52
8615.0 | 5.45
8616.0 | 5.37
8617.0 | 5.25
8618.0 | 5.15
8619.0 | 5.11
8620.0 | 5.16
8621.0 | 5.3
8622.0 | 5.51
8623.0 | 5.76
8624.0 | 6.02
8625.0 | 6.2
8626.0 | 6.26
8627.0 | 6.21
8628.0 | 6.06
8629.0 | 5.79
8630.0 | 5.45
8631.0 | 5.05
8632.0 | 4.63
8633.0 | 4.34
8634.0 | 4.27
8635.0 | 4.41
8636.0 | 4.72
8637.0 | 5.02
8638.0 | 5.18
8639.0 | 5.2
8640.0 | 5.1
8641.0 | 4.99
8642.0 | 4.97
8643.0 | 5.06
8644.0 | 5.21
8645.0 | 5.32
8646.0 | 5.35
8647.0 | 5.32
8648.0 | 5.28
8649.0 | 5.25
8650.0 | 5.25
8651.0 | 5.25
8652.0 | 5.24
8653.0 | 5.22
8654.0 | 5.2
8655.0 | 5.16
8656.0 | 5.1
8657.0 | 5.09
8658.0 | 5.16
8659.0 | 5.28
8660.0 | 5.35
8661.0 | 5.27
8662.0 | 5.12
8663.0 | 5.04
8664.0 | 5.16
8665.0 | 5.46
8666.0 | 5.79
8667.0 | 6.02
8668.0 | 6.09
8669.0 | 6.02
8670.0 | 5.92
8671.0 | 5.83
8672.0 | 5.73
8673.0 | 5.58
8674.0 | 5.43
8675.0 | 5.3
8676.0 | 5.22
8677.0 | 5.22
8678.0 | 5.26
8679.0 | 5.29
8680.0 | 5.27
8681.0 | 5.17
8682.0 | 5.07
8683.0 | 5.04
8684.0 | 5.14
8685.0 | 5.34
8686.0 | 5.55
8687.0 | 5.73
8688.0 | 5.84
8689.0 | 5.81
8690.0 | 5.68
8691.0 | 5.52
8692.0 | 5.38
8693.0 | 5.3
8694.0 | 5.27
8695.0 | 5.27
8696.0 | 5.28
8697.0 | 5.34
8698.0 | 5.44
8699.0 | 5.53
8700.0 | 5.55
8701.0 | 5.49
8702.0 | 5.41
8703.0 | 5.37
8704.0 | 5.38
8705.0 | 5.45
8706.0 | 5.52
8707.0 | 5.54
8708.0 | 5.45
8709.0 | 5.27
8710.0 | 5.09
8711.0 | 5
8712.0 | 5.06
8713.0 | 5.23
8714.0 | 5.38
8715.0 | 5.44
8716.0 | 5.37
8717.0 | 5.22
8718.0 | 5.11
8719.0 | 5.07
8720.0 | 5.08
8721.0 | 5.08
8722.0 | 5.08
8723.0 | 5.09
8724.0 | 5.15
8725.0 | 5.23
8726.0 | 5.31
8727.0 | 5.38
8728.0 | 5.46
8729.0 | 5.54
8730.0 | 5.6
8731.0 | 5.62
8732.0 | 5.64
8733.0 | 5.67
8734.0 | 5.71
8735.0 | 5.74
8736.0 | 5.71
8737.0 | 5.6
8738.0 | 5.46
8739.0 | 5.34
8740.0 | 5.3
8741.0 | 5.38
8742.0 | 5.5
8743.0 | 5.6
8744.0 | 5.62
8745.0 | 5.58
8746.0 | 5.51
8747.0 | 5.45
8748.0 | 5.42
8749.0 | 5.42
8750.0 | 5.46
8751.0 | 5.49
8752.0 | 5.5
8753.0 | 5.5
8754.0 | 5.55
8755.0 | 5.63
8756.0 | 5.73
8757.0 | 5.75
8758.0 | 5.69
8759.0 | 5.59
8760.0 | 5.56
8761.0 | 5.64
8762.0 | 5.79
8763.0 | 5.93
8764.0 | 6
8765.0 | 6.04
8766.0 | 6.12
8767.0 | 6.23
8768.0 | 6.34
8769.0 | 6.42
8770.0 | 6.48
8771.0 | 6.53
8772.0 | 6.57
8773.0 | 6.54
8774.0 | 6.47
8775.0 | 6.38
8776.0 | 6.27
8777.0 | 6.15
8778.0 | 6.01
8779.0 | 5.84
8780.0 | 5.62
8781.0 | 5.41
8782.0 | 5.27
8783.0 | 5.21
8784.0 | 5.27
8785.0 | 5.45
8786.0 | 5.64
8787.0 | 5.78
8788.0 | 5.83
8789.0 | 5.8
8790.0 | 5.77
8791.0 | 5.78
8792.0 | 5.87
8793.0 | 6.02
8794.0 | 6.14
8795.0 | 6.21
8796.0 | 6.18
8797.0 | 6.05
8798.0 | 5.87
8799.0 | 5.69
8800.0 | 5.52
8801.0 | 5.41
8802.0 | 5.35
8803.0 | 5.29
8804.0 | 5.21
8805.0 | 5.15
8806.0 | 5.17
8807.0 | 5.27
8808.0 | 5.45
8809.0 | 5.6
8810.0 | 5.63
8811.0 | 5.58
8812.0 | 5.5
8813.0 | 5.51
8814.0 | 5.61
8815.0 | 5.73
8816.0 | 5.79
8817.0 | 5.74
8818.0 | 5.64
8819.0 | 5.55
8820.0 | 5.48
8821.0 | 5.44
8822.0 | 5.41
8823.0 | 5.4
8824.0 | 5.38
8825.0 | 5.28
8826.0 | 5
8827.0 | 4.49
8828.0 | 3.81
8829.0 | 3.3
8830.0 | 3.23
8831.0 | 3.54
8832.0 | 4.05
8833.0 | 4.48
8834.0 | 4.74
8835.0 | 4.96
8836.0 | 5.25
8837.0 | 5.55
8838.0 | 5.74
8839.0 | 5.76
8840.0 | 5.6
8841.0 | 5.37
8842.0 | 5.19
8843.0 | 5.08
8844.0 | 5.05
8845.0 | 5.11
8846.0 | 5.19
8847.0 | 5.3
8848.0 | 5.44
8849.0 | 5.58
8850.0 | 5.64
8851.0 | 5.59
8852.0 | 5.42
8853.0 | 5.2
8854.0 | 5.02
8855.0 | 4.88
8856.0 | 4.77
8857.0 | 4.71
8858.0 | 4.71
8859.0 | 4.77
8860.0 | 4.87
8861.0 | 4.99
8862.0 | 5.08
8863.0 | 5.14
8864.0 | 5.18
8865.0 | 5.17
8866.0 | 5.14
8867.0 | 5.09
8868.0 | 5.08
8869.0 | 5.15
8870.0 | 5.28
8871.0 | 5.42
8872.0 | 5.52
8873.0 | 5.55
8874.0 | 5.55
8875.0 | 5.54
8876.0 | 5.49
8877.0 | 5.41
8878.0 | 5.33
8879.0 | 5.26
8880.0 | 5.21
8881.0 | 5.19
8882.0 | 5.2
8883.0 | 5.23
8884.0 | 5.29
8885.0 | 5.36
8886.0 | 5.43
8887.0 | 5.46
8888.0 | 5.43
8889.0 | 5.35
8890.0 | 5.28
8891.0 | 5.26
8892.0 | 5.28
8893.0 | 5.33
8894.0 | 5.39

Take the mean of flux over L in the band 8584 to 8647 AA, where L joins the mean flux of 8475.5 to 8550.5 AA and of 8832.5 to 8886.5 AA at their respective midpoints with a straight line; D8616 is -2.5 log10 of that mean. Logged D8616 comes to 0.07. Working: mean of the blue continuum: 5.76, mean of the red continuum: 5.23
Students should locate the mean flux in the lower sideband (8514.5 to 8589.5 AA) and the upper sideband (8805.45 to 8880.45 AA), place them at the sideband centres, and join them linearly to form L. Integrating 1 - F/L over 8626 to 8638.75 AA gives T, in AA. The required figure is 0.9 AA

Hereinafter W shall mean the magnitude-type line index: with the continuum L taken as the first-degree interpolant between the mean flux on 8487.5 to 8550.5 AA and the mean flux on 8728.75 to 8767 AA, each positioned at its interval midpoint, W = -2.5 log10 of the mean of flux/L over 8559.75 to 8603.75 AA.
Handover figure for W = 0.11 mag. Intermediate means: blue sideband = 5.82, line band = 5.21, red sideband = 5.62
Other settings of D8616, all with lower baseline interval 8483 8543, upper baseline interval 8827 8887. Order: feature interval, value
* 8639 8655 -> 0.06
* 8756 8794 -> -0.13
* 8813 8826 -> -0.07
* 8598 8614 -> 0.04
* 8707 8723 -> 0.03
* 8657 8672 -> -0.02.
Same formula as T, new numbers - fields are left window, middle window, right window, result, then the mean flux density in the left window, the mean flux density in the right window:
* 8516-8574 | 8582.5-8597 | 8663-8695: 1.7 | 5.77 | 5.49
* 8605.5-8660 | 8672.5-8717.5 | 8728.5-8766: 1.0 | 5.33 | 5.61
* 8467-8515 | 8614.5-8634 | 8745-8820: 0.8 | 5.65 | 5.75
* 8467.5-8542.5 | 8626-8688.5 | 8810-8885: 2.0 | 5.73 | 5.17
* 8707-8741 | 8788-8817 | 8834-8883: -2.0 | 5.35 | 5.24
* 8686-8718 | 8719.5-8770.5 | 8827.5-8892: -2.7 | 5.4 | 5.11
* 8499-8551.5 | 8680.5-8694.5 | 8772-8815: 0.9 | 5.86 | 5.72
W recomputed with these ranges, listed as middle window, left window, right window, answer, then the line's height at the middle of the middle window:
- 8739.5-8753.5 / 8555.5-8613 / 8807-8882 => -0.05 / 5.22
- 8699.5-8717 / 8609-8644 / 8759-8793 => 0.06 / 5.67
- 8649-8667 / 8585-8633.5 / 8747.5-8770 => 0.04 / 5.46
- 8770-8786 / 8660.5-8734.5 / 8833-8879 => -0.12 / 5.31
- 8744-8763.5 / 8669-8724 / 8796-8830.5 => -0.05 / 5.33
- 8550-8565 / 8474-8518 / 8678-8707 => 0.01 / 5.58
